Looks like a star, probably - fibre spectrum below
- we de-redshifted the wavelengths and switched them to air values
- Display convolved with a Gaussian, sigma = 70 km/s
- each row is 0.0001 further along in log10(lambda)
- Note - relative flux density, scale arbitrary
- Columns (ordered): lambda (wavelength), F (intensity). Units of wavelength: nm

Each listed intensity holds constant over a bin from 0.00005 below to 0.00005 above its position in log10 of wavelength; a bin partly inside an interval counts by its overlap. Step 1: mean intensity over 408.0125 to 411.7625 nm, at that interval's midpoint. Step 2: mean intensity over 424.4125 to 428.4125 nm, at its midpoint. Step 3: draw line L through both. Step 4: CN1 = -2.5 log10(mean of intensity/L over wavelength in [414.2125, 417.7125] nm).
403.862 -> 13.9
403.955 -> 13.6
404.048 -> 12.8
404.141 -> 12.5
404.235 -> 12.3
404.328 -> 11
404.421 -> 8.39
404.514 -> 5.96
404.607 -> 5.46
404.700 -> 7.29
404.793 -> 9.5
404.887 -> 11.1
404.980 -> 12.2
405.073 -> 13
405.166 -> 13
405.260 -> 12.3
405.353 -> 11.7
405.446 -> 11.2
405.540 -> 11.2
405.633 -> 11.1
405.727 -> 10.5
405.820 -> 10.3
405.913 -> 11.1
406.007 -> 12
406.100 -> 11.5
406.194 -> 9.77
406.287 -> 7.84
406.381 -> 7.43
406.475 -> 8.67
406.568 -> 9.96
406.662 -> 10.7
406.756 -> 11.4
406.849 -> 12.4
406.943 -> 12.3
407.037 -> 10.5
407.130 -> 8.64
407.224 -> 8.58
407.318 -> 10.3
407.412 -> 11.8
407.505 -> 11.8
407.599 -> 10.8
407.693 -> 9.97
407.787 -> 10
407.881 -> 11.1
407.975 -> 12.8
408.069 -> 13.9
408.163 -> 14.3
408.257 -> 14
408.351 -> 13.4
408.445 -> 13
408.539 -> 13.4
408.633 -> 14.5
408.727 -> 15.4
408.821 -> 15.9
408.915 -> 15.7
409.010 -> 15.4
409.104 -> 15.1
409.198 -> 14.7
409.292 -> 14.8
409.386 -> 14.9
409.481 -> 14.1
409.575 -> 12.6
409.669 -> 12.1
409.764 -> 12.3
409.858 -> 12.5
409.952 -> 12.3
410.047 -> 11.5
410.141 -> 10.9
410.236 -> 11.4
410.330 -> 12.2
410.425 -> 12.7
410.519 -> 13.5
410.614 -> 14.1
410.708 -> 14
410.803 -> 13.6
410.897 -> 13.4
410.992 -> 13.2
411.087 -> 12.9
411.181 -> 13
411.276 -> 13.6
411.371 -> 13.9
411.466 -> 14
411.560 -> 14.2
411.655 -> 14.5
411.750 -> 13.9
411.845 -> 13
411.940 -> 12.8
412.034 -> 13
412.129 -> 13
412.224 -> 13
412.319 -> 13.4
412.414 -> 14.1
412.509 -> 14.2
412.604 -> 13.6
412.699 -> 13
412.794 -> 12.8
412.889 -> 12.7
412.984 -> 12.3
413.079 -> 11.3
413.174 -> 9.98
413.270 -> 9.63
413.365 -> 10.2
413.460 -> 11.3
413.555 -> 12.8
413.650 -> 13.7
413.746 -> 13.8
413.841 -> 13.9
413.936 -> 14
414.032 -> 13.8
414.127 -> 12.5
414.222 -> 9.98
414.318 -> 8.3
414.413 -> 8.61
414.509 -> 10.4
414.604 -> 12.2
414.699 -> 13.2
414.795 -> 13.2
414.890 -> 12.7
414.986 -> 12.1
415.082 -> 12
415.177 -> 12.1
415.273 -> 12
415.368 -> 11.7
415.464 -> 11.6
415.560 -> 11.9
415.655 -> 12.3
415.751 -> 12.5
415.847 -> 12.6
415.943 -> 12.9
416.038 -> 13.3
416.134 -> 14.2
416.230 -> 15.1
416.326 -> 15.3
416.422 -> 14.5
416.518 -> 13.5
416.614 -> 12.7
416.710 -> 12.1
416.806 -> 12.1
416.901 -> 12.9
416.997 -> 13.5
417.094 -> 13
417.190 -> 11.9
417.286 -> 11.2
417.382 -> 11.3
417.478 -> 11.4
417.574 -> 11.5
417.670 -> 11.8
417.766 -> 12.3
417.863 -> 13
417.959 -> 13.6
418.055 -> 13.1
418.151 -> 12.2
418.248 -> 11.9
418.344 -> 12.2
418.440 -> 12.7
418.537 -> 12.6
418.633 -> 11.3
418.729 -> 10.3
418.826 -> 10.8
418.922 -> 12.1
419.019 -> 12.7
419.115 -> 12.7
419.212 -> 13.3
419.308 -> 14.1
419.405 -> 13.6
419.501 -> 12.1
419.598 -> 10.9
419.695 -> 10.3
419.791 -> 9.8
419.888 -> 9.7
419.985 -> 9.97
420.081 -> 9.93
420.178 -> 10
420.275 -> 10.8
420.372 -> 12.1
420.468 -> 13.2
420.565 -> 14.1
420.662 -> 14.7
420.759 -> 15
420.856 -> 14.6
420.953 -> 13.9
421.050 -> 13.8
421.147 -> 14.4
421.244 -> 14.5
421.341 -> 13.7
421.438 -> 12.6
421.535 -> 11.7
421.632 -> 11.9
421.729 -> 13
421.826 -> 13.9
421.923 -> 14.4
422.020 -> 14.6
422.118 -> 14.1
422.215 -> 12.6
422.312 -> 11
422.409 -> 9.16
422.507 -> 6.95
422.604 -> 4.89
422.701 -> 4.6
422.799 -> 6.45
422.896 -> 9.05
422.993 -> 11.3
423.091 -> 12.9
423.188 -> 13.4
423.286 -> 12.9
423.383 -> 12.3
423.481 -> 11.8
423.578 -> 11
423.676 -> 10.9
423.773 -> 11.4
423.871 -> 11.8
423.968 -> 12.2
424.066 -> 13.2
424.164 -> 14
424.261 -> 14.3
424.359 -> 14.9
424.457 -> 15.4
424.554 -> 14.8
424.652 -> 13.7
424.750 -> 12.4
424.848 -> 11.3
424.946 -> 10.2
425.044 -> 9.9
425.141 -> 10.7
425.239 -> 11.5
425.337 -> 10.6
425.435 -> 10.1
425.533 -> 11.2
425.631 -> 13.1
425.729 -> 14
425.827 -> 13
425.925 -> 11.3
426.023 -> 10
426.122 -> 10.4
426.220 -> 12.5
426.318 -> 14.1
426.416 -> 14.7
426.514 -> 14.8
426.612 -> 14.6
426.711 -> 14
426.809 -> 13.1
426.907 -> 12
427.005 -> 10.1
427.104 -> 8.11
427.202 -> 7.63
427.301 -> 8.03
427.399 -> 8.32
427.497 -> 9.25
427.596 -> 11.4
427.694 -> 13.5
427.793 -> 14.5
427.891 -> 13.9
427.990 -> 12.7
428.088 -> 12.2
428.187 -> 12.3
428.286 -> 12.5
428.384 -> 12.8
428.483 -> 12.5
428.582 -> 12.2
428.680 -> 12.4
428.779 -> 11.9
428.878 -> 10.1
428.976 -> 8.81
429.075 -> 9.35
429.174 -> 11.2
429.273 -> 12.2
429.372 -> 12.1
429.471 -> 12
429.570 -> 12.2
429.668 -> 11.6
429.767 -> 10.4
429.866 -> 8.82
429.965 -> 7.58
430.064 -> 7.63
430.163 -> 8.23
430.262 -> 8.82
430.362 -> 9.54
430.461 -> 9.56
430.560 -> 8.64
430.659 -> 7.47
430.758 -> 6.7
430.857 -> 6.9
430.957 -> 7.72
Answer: 0.062 mag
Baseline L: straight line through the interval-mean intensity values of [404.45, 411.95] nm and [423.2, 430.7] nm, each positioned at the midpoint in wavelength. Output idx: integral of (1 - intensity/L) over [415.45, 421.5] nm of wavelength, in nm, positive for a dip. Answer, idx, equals -0.38 nm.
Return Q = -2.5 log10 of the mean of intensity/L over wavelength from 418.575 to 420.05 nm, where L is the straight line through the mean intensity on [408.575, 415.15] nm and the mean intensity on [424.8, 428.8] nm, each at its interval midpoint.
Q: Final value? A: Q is 0.072 mag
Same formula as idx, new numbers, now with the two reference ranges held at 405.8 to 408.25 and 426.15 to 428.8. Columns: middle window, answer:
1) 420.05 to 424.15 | -0.074 nm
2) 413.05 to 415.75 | -0.137 nm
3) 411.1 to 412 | -0.204 nm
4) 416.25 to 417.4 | -0.152 nm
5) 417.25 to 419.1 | -0.083 nm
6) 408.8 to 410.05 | -0.333 nm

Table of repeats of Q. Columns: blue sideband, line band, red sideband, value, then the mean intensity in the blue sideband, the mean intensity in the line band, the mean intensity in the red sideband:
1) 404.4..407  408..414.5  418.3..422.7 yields -0.19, 10.4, 13.1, 12.1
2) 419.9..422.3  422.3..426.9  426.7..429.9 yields 0.03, 13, 11.8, 11.3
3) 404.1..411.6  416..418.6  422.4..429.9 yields -0.09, 12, 12.8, 11.5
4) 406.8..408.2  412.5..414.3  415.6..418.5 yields -0.01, 11.3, 12.3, 12.7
